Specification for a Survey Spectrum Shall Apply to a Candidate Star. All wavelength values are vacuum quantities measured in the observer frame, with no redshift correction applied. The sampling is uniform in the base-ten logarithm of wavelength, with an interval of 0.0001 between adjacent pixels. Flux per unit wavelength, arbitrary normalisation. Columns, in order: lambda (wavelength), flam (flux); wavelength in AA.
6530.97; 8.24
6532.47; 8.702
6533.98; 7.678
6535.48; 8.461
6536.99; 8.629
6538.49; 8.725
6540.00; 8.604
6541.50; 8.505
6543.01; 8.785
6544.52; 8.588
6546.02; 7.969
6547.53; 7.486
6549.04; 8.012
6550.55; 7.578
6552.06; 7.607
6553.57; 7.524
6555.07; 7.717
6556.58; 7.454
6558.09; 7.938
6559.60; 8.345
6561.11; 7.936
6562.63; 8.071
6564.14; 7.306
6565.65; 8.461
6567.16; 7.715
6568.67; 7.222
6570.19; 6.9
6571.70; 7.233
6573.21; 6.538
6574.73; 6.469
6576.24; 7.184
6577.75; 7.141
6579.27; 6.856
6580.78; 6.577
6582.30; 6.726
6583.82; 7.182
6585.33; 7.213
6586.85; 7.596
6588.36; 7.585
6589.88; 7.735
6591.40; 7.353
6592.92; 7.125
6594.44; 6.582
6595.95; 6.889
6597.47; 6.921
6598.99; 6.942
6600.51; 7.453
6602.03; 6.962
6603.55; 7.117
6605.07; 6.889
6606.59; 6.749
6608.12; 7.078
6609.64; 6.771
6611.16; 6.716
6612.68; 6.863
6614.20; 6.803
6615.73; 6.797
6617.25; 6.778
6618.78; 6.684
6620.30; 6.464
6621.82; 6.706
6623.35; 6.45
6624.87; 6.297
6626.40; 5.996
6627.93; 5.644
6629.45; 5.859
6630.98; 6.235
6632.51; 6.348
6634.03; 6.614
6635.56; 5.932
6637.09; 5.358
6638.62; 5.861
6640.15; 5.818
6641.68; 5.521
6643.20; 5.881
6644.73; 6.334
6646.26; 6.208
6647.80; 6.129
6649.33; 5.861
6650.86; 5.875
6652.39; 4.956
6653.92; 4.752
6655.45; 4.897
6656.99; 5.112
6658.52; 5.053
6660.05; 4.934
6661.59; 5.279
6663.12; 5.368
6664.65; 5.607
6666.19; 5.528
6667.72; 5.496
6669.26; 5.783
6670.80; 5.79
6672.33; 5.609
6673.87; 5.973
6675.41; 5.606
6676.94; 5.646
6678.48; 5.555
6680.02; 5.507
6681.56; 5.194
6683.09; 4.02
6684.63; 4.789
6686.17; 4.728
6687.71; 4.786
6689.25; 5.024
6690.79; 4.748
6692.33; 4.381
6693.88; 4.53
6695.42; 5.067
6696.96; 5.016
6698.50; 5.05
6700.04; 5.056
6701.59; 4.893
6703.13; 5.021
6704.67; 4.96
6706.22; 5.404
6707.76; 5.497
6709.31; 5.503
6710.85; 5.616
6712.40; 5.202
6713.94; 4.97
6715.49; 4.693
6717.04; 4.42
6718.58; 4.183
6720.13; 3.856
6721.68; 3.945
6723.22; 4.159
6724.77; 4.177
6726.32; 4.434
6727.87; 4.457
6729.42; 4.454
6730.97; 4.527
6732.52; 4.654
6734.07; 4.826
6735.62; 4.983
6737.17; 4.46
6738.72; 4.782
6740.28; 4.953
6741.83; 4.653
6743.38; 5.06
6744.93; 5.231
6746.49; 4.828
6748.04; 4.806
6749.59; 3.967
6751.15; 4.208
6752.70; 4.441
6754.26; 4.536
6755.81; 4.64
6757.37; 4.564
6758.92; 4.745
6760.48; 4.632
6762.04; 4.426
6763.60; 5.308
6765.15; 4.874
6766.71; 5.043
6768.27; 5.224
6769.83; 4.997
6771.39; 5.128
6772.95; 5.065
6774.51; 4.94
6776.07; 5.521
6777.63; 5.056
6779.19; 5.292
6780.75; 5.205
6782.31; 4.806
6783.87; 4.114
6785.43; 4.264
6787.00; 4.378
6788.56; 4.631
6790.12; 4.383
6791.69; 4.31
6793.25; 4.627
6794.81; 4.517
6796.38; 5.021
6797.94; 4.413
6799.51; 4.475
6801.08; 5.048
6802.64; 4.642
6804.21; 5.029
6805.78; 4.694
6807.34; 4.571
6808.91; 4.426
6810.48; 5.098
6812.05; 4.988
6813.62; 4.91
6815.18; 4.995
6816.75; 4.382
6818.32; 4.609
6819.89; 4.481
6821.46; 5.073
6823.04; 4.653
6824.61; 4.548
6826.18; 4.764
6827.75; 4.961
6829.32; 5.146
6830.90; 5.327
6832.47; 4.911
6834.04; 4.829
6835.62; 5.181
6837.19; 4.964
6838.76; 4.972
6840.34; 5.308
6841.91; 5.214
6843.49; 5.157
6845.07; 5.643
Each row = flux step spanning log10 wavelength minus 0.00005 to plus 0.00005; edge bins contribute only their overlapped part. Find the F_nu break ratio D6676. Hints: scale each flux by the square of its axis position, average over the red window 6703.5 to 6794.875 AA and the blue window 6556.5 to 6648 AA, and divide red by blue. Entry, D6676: 0.73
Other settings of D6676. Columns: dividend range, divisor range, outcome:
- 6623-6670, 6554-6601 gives 0.80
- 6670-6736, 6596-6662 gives 0.81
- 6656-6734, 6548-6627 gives 0.72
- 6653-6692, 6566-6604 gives 0.75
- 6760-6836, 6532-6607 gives 0.68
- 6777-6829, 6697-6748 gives 1.01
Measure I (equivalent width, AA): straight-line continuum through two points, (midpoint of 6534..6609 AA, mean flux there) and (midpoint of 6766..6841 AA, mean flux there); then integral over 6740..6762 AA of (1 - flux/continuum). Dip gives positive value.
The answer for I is 3.19 AA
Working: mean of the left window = 7.5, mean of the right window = 4.83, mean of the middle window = 4.65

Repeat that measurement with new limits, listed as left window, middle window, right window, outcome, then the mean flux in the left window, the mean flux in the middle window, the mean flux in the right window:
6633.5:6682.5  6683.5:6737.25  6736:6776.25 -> 4.3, 5.58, 4.75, 4.8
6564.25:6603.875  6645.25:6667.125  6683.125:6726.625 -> 1.2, 7.15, 5.41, 4.78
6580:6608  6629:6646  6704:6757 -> 0.9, 7.09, 5.99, 4.69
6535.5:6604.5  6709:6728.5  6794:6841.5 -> 4.5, 7.53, 4.57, 4.83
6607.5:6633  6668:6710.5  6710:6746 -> 1.2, 6.5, 5.16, 4.64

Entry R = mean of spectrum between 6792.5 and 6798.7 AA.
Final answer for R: 4.65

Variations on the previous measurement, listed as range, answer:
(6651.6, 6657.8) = 4.94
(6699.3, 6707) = 5.07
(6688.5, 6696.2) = 4.75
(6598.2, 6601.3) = 7.19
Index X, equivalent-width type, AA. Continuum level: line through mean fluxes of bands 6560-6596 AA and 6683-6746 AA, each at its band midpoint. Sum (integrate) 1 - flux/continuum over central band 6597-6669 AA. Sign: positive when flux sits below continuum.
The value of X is 1.7 AA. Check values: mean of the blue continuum 7.25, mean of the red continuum 4.77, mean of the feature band 6.12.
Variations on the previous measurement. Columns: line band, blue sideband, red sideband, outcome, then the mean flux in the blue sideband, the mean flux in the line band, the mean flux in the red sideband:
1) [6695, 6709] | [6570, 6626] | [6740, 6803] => 1.25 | 6.92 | 5.12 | 4.76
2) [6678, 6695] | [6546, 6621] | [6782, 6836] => 3.47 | 7.22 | 4.83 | 4.72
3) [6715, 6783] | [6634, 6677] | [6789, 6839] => 5.28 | 5.6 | 4.71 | 4.78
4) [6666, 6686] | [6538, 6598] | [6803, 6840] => 3.11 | 7.53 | 5.4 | 4.85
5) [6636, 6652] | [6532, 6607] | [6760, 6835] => 1.88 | 7.54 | 5.86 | 4.81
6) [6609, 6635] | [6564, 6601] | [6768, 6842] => 1.06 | 7.15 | 6.47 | 4.83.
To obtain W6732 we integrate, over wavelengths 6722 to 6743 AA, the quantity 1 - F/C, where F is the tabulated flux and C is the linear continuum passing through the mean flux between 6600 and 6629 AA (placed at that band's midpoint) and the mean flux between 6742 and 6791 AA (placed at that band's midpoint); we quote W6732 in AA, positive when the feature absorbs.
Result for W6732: 2.53 AA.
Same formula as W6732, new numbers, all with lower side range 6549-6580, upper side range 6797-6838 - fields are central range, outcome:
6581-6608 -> 0.2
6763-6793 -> 2.1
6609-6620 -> 0.3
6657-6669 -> 2.1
